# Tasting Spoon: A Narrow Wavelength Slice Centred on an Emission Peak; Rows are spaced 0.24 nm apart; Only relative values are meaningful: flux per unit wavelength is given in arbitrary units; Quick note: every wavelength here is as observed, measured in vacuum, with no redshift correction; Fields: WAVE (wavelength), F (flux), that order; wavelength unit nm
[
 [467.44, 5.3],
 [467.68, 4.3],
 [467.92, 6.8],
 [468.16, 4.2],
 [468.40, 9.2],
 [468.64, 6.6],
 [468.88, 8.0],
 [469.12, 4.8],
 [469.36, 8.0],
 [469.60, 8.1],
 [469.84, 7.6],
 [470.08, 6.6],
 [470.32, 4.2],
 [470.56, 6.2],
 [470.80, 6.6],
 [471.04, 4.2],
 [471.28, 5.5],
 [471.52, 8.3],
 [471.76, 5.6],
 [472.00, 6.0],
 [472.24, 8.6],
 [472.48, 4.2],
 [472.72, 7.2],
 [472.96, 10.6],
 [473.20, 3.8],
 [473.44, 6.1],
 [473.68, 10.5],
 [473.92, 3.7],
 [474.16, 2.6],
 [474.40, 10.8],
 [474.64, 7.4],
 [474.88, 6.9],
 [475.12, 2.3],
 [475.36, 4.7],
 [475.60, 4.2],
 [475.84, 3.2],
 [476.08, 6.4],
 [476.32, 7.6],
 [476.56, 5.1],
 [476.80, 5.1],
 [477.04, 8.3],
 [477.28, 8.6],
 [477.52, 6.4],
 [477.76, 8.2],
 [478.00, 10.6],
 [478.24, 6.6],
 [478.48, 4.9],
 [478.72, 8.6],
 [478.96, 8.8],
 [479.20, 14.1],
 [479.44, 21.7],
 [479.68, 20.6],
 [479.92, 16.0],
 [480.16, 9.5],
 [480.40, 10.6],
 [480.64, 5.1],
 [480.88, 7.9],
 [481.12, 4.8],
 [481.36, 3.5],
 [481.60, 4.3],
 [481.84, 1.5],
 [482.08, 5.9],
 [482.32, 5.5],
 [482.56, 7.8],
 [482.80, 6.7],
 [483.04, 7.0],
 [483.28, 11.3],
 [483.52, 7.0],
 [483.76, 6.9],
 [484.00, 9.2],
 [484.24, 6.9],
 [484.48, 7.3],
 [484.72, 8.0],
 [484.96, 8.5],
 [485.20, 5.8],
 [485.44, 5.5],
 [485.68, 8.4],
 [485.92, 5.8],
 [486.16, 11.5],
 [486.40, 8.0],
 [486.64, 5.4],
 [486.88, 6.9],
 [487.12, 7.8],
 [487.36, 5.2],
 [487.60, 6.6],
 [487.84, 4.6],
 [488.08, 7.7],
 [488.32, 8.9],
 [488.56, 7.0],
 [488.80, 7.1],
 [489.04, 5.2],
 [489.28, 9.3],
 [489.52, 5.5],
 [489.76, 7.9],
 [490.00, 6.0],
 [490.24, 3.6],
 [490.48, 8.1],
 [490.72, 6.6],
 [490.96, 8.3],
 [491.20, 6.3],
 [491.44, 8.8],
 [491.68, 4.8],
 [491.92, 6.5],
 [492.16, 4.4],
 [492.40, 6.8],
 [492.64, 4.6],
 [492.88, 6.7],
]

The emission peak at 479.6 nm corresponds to [O II]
